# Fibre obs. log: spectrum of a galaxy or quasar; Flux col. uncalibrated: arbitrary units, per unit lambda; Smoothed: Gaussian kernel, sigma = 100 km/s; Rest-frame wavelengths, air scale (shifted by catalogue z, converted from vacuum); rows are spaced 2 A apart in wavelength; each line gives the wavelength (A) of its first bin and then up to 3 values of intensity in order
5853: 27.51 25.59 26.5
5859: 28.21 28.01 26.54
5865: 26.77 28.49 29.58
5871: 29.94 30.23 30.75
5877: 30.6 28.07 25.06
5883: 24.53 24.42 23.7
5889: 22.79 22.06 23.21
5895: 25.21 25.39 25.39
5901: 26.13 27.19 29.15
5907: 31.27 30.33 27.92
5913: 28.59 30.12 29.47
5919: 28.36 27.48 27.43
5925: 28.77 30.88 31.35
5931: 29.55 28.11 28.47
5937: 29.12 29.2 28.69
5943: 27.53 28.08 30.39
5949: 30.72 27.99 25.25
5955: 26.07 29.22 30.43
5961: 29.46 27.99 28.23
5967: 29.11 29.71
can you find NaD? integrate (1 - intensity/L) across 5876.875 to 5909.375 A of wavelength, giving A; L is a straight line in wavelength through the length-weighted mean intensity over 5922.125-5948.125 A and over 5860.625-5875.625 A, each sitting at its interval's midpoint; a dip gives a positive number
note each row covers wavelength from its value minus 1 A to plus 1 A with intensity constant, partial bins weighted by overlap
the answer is 3.3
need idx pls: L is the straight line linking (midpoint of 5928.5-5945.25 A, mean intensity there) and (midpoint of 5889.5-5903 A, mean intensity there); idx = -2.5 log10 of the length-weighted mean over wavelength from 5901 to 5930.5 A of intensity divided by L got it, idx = -0.09 mag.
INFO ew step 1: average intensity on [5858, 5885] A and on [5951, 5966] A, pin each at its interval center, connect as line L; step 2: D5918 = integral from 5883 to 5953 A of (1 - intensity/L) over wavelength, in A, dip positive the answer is 1.0 A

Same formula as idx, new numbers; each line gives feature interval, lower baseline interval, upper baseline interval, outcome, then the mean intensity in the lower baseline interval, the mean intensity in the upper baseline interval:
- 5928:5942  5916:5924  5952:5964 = -0.04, 28.2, 28.1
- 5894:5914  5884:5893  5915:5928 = -0.07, 23.2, 28.8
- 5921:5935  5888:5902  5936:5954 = -0.08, 24.3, 28.6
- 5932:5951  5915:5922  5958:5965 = 0.00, 28.7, 29.1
